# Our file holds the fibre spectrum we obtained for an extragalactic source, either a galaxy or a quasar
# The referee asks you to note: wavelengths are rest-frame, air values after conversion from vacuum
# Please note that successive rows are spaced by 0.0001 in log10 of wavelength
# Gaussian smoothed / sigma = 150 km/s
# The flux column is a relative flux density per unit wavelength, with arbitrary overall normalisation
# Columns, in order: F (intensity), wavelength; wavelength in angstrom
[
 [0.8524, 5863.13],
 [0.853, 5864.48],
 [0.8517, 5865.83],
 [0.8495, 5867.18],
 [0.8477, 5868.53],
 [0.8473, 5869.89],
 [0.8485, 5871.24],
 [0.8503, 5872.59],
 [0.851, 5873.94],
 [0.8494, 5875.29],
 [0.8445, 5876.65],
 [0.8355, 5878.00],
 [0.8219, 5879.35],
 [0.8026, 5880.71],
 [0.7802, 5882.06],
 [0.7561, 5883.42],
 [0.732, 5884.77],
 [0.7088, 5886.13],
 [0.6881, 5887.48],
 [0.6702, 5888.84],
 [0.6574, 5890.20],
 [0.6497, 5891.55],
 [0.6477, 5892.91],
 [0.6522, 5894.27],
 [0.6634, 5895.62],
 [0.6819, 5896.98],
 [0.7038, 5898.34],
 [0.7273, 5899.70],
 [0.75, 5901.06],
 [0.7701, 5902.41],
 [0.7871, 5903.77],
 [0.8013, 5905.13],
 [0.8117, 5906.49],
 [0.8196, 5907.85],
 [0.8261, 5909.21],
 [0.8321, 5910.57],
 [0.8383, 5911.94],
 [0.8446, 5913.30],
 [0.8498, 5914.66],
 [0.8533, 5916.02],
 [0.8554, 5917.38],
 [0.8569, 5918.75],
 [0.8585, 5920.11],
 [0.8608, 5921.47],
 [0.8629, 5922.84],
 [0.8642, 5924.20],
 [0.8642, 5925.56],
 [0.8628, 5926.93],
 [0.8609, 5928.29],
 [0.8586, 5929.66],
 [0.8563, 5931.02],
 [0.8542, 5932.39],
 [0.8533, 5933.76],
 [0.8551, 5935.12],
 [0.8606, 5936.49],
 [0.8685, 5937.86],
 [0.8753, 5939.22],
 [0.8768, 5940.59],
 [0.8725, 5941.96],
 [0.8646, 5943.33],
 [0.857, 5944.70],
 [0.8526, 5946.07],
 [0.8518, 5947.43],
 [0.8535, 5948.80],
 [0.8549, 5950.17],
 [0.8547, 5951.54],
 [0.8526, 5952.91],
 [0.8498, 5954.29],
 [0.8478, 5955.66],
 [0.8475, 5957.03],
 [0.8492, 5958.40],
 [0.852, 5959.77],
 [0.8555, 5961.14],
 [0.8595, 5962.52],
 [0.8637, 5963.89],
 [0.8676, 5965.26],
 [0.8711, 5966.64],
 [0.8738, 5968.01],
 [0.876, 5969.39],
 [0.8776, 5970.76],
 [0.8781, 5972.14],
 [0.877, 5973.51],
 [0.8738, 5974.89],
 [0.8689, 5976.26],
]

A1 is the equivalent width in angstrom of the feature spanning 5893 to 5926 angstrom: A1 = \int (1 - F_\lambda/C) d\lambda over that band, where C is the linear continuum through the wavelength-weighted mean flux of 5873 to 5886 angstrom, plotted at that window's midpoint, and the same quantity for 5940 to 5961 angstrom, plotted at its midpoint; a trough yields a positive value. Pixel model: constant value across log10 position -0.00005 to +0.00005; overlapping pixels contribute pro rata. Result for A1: 1.13 angstrom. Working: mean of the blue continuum 0.805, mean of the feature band 0.799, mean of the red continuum 0.856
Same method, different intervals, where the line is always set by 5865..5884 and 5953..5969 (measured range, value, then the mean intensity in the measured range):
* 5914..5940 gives -0.4 angstrom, 0.86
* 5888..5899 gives 2.2 angstrom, 0.666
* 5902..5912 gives 0.4 angstrom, 0.809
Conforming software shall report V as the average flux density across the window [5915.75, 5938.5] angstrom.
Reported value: 0.859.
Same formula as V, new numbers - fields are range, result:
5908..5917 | 0.84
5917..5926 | 0.861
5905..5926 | 0.845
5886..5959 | 0.813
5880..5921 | 0.763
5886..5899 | 0.671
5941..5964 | 0.855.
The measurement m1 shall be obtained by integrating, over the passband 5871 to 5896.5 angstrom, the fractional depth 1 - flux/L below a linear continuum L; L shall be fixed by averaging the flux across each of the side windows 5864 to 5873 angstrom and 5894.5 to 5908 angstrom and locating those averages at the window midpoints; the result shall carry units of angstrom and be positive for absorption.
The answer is 1.7 angstrom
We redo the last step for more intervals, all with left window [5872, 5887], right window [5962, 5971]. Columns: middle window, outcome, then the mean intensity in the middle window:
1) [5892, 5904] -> 1.63 angstrom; 0.705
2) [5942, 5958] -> 0.05 angstrom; 0.854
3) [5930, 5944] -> -0.28 angstrom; 0.864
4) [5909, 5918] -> -0.17 angstrom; 0.844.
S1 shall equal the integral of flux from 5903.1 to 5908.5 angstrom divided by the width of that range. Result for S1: 0.805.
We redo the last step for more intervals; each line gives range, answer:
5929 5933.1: 0.856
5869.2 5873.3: 0.848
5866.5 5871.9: 0.847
